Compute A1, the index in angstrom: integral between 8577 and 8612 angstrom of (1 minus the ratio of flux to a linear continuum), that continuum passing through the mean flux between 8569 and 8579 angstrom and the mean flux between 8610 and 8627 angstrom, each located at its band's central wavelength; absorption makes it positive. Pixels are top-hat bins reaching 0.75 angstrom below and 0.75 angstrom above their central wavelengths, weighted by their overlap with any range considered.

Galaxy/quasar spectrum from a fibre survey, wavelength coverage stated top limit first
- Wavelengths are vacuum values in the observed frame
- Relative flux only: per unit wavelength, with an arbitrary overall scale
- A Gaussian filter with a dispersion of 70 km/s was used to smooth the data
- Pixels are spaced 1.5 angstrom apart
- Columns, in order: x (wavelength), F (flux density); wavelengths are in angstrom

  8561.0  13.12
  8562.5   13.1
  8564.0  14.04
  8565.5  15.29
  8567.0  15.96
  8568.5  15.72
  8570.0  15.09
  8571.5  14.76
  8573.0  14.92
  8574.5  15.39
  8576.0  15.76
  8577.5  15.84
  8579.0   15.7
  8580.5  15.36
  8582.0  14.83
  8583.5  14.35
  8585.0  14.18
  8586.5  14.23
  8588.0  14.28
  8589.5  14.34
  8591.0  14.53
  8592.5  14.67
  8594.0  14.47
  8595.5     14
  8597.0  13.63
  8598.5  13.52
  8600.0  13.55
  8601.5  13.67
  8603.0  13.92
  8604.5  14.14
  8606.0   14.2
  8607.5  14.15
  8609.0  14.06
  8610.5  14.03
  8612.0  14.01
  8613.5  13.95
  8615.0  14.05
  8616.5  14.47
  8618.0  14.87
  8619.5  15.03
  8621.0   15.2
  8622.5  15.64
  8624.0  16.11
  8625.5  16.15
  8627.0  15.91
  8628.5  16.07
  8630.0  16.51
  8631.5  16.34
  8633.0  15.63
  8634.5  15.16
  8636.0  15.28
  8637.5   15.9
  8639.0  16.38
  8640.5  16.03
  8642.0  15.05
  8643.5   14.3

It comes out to 1.9 angstrom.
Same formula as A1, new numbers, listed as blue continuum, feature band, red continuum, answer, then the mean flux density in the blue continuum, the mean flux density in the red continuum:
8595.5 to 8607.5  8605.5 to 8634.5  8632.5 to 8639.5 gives -0.52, 13.8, 15.6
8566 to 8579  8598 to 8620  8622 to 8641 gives 2.30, 15.4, 15.9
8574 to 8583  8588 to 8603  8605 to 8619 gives 0.79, 15.5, 14.2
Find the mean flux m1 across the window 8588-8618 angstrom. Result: 14.1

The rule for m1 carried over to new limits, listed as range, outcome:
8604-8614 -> 14.1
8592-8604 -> 13.9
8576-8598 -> 14.6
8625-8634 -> 16.1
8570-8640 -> 14.9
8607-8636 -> 15.1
